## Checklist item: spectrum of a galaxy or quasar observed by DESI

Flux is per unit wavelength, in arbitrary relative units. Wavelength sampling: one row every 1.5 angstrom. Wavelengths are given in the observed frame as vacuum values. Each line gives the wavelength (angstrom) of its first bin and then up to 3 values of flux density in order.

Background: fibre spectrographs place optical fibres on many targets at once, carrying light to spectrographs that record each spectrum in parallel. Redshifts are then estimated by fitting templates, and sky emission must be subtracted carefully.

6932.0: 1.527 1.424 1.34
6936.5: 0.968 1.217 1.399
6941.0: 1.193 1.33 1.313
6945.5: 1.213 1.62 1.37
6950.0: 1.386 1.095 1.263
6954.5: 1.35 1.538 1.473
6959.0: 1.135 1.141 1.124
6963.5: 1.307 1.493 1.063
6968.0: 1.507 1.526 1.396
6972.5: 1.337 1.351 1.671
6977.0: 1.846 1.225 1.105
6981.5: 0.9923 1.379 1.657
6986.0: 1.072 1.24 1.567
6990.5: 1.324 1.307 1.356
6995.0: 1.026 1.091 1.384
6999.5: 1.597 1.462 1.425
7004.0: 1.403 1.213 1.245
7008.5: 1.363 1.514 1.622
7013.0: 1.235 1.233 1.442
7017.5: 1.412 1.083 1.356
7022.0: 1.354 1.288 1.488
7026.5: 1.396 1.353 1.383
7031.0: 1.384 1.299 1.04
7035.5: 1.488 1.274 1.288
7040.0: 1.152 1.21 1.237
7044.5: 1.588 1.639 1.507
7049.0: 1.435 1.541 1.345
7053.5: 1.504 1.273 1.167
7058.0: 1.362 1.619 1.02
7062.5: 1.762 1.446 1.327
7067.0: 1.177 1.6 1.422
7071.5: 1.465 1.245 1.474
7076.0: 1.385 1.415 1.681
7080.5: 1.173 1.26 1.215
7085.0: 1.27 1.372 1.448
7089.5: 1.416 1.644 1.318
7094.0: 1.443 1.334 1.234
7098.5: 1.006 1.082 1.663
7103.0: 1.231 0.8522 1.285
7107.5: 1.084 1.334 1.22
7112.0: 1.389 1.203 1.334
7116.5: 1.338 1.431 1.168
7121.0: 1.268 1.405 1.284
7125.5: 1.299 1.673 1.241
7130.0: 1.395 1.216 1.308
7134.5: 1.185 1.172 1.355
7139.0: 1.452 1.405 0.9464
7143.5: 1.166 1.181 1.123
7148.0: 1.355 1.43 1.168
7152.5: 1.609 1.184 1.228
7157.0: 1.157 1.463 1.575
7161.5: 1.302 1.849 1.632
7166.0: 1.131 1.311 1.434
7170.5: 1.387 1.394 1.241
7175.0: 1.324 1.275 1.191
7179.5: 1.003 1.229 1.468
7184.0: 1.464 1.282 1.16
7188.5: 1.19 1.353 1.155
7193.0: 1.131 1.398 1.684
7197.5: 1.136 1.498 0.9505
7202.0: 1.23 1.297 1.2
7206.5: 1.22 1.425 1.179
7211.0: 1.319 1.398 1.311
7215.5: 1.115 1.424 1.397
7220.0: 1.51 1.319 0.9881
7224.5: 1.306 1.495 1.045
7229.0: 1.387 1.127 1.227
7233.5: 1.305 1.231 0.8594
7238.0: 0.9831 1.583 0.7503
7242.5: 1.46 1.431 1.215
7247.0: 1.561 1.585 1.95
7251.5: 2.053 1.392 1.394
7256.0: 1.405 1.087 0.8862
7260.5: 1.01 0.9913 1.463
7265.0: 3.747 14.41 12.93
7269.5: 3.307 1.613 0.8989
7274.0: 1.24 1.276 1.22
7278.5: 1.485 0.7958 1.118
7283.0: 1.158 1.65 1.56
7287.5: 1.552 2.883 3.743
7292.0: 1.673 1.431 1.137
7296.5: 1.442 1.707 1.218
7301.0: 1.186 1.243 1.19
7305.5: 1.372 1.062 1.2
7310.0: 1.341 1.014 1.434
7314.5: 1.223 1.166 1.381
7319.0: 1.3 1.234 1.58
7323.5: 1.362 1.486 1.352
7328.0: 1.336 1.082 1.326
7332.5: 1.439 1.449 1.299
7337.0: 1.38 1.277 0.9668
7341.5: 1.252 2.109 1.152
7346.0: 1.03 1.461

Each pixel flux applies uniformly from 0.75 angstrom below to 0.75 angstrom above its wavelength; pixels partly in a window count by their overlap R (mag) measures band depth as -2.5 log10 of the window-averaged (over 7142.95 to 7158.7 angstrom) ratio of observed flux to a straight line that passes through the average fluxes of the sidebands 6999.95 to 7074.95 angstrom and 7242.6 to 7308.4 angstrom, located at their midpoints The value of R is 0.32 mag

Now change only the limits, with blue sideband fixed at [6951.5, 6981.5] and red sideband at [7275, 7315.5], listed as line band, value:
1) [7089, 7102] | 0.037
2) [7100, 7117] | 0.111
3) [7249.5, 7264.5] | 0.038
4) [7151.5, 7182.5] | 0.051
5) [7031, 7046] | 0.049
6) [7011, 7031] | 0.006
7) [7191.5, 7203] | 0.114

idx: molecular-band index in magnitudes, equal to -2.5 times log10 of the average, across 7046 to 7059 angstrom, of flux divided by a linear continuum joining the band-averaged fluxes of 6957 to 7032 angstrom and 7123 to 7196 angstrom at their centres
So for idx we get -0.06 mag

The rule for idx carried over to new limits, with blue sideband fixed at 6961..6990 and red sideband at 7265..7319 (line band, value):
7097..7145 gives 0.343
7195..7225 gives 0.456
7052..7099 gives 0.180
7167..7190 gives 0.413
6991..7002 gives 0.075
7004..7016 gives 0.072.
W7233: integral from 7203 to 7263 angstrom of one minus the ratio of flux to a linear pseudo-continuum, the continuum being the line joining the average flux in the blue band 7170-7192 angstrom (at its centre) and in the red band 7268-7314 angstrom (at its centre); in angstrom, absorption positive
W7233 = 7.0 angstrom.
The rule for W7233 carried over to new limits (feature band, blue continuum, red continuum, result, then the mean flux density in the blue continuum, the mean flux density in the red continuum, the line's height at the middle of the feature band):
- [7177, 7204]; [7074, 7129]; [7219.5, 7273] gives 8.1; 1.32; 2.12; 1.81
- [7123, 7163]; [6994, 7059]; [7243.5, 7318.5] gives 8.0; 1.35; 1.99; 1.64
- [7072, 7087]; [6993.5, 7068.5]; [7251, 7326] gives 1.3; 1.36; 1.97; 1.47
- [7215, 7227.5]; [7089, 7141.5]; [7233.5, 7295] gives 3.8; 1.3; 2.13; 1.89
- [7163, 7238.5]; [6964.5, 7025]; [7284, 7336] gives 7.5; 1.36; 1.46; 1.42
